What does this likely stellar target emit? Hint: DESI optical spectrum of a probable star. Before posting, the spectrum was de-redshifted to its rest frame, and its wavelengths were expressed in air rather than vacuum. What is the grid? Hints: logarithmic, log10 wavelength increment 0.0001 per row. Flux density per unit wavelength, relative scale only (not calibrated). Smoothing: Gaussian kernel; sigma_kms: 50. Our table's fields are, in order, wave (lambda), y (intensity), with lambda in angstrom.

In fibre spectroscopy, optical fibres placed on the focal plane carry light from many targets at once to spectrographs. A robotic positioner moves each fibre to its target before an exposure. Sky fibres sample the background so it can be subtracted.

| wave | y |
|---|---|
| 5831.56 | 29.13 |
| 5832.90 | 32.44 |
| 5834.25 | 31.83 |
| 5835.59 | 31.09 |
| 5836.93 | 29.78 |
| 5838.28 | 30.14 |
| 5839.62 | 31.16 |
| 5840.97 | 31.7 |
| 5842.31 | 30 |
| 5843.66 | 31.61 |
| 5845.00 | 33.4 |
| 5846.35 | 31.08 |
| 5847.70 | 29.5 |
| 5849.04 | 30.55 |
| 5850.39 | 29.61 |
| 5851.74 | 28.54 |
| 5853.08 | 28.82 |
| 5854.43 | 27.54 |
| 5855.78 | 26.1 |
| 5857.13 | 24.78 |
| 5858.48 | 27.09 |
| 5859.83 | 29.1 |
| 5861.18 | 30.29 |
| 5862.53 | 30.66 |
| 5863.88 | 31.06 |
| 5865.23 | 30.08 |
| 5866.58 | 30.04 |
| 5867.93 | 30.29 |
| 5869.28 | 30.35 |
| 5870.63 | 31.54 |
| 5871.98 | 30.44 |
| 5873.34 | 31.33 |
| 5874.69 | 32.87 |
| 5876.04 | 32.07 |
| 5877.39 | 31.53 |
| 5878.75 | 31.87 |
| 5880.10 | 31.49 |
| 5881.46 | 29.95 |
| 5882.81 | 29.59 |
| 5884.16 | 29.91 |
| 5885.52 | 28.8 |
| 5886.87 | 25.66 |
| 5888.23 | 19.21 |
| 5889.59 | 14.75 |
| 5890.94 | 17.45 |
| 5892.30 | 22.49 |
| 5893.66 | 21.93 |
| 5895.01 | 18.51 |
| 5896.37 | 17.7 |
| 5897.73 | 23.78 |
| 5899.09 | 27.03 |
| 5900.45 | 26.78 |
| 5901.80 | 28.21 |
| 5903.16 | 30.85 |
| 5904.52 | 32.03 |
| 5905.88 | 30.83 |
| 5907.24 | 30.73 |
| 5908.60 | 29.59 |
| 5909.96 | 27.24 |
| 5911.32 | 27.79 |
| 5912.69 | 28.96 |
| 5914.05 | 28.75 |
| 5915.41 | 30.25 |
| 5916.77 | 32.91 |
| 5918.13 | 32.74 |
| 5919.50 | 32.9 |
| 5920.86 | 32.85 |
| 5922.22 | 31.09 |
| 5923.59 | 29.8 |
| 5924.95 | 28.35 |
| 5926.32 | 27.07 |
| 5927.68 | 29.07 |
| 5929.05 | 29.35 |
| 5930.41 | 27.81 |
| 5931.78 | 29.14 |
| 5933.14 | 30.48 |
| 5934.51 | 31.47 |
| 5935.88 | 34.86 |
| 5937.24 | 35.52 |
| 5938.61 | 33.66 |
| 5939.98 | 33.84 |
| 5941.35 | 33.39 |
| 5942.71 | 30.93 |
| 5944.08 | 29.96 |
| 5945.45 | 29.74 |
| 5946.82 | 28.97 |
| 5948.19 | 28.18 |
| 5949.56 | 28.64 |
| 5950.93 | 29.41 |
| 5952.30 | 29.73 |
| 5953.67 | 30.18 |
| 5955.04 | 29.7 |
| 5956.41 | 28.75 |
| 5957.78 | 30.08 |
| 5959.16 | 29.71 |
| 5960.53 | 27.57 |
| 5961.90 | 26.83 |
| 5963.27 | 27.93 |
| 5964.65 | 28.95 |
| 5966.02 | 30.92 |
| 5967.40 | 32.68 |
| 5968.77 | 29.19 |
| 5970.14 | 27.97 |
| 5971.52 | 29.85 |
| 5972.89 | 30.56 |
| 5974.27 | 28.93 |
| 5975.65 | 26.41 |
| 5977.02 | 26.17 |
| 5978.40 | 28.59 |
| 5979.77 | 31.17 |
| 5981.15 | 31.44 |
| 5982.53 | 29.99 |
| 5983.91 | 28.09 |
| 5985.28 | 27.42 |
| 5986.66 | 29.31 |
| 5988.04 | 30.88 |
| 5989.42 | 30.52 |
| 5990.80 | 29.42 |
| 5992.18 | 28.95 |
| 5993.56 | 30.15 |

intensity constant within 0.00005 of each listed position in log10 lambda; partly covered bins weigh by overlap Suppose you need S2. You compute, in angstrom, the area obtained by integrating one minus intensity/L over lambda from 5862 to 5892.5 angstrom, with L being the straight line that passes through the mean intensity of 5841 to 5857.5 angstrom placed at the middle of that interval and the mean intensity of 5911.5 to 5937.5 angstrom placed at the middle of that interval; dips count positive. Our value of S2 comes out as 1.4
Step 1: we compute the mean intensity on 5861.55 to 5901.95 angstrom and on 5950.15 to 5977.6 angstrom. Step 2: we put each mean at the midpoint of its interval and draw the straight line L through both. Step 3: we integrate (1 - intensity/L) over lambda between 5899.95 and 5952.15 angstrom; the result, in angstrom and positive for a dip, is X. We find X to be -3.9 angstrom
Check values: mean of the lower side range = 27.3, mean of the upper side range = 29.1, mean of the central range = 30.4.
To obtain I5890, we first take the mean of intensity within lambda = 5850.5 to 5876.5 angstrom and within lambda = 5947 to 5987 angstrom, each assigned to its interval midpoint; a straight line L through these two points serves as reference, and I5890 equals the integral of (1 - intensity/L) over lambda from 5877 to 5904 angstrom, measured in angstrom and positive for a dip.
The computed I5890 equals 3.8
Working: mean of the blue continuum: 29.6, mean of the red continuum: 29.1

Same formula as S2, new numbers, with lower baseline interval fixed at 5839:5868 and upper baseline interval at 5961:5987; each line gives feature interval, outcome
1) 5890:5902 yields 2.9 angstrom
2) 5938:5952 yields -0.7 angstrom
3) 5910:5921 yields -0.5 angstrom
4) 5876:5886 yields -0.4 angstrom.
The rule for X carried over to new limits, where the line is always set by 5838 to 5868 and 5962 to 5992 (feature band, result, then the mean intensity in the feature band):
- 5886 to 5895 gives 2.82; 20.3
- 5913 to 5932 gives -0.44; 30.2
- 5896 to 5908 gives 0.69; 27.8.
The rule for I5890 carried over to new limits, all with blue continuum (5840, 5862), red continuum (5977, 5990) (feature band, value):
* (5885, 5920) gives 3.6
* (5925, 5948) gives -1.1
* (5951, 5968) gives 0.0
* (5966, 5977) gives 0.1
